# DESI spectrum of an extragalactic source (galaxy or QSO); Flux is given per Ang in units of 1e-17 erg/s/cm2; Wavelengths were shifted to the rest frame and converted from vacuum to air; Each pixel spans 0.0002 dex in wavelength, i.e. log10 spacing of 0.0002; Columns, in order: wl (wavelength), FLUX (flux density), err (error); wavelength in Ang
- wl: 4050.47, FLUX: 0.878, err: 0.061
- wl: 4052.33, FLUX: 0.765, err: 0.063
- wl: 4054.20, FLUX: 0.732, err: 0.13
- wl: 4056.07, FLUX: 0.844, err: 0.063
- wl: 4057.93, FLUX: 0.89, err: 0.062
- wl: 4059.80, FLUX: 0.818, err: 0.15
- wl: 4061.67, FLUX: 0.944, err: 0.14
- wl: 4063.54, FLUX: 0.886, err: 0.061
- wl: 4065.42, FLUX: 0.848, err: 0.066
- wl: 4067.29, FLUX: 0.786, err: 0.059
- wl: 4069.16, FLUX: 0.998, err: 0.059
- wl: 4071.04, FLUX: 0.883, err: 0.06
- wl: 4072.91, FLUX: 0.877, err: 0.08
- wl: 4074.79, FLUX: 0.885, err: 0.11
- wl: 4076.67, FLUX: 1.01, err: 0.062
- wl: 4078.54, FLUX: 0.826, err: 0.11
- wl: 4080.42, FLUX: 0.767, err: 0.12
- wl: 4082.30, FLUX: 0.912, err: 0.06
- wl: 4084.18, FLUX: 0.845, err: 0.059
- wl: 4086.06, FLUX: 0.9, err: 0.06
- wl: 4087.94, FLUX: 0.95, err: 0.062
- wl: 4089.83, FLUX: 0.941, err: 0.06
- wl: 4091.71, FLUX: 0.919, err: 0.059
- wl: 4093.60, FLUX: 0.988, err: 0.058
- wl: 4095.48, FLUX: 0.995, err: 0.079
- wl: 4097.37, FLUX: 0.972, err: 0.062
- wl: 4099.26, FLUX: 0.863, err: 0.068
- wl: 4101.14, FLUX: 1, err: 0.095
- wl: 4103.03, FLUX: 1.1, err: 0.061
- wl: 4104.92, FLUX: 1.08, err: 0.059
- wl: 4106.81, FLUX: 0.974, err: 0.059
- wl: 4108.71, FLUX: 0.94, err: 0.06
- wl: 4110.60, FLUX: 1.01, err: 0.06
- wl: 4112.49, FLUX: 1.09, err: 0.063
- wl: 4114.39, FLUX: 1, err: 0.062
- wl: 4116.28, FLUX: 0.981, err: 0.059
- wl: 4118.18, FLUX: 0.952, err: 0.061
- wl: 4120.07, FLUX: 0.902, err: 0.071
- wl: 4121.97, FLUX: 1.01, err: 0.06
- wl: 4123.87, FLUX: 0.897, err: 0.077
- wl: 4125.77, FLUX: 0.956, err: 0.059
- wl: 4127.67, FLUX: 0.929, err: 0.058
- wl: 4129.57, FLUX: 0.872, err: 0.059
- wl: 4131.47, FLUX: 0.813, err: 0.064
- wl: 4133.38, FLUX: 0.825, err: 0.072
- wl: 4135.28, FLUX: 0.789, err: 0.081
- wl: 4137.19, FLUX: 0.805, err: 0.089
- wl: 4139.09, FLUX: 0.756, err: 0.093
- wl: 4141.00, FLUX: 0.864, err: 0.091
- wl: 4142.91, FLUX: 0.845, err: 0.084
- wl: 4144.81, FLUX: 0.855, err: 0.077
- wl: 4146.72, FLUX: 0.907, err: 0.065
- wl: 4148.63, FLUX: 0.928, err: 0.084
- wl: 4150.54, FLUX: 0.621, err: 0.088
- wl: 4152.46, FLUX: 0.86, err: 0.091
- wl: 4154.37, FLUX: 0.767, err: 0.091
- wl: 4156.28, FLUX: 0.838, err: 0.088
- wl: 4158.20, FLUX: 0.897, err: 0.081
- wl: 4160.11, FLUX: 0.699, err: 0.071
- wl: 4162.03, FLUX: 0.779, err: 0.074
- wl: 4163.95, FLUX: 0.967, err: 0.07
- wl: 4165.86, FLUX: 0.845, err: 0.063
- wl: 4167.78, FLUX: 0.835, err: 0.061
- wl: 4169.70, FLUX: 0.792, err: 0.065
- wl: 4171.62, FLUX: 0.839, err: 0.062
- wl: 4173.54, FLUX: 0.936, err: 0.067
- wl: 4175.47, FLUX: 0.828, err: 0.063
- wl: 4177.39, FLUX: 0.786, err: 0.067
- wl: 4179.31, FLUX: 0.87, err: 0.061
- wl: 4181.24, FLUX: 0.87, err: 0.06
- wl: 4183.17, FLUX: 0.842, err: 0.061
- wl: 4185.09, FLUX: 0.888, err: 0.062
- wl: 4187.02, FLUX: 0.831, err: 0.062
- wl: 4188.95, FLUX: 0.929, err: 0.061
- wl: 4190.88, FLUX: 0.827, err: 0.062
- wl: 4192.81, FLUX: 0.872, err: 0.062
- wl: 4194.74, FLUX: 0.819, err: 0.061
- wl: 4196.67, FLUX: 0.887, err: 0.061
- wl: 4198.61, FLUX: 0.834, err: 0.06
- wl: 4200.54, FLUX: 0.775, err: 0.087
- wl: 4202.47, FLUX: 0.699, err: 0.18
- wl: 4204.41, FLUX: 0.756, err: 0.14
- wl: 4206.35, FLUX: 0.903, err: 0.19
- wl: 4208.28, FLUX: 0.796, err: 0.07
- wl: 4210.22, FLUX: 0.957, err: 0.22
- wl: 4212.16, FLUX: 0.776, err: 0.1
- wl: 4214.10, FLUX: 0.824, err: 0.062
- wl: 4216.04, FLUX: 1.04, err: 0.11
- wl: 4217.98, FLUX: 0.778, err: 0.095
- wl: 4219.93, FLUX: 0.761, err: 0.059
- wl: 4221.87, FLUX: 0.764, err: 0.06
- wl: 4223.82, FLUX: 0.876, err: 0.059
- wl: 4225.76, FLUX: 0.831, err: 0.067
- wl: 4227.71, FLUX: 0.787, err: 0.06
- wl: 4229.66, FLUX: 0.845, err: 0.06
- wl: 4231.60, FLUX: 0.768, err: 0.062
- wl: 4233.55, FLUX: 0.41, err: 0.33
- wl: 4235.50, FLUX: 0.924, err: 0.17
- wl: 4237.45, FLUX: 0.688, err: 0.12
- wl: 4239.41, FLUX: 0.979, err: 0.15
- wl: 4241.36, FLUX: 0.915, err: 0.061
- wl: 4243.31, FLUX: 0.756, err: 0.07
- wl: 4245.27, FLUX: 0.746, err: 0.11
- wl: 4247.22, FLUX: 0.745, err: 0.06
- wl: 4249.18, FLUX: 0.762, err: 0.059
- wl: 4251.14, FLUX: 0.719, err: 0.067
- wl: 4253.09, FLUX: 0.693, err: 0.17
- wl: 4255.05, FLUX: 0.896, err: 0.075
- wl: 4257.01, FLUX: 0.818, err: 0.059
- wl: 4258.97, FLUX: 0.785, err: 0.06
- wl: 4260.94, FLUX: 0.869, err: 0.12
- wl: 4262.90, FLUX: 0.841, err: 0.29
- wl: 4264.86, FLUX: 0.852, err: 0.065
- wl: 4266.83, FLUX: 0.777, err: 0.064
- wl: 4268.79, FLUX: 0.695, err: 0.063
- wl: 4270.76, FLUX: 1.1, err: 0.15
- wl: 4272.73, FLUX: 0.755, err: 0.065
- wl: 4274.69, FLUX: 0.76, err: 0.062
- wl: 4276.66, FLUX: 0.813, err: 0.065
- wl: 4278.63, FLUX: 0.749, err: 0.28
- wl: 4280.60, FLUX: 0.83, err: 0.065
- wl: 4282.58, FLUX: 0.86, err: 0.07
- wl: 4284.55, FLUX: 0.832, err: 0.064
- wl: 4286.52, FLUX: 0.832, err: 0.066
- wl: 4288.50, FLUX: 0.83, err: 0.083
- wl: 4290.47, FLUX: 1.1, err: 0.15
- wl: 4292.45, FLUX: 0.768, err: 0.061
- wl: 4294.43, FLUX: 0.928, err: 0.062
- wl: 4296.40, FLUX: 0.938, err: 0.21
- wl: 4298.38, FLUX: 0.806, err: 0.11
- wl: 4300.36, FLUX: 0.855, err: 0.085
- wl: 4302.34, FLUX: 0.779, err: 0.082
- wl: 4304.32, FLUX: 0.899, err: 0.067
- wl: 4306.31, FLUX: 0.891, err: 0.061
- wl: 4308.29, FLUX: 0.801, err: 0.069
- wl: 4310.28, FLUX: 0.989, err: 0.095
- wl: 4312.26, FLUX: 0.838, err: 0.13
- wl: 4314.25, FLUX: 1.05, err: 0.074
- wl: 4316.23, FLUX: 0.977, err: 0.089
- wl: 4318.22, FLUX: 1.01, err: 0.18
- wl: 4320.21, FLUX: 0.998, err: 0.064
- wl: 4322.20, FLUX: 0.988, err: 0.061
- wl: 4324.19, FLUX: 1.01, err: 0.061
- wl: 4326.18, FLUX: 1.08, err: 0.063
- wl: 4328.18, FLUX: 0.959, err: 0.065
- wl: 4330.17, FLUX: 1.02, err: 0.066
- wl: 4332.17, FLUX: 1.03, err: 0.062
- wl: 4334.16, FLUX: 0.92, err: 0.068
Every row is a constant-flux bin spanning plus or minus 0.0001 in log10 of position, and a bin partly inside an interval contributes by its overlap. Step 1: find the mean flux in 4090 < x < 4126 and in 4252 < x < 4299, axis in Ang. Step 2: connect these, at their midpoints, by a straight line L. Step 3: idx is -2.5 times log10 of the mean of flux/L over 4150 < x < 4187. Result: 0.12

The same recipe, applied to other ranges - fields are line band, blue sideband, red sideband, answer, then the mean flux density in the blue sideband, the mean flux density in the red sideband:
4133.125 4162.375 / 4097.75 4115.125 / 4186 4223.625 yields 0.15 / 1.01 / 0.834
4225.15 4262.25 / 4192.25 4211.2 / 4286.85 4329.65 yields 0.11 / 0.829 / 0.928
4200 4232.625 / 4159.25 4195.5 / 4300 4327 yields 0.07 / 0.845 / 0.942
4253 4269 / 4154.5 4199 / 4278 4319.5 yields 0.08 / 0.847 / 0.886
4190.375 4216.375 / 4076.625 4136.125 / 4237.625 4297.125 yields 0.05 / 0.937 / 0.829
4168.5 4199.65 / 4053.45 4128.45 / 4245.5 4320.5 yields 0.05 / 0.928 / 0.852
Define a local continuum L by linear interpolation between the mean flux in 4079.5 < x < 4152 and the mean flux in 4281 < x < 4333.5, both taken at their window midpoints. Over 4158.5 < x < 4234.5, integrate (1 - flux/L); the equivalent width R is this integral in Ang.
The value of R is 7.8 Ang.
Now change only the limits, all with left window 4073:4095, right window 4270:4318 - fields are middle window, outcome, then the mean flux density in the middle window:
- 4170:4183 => 0.60 Ang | 0.85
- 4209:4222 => 0.58 Ang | 0.847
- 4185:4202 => 0.85 Ang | 0.845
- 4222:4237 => 1.89 Ang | 0.774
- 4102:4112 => -1.35 Ang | 1.02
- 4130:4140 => 1.07 Ang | 0.802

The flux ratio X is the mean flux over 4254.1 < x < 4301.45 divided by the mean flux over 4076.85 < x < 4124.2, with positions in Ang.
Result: 0.89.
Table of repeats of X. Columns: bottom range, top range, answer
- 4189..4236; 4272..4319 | 1.07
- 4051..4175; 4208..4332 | 0.96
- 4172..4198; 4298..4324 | 1.07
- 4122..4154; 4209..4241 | 0.96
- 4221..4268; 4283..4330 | 1.16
